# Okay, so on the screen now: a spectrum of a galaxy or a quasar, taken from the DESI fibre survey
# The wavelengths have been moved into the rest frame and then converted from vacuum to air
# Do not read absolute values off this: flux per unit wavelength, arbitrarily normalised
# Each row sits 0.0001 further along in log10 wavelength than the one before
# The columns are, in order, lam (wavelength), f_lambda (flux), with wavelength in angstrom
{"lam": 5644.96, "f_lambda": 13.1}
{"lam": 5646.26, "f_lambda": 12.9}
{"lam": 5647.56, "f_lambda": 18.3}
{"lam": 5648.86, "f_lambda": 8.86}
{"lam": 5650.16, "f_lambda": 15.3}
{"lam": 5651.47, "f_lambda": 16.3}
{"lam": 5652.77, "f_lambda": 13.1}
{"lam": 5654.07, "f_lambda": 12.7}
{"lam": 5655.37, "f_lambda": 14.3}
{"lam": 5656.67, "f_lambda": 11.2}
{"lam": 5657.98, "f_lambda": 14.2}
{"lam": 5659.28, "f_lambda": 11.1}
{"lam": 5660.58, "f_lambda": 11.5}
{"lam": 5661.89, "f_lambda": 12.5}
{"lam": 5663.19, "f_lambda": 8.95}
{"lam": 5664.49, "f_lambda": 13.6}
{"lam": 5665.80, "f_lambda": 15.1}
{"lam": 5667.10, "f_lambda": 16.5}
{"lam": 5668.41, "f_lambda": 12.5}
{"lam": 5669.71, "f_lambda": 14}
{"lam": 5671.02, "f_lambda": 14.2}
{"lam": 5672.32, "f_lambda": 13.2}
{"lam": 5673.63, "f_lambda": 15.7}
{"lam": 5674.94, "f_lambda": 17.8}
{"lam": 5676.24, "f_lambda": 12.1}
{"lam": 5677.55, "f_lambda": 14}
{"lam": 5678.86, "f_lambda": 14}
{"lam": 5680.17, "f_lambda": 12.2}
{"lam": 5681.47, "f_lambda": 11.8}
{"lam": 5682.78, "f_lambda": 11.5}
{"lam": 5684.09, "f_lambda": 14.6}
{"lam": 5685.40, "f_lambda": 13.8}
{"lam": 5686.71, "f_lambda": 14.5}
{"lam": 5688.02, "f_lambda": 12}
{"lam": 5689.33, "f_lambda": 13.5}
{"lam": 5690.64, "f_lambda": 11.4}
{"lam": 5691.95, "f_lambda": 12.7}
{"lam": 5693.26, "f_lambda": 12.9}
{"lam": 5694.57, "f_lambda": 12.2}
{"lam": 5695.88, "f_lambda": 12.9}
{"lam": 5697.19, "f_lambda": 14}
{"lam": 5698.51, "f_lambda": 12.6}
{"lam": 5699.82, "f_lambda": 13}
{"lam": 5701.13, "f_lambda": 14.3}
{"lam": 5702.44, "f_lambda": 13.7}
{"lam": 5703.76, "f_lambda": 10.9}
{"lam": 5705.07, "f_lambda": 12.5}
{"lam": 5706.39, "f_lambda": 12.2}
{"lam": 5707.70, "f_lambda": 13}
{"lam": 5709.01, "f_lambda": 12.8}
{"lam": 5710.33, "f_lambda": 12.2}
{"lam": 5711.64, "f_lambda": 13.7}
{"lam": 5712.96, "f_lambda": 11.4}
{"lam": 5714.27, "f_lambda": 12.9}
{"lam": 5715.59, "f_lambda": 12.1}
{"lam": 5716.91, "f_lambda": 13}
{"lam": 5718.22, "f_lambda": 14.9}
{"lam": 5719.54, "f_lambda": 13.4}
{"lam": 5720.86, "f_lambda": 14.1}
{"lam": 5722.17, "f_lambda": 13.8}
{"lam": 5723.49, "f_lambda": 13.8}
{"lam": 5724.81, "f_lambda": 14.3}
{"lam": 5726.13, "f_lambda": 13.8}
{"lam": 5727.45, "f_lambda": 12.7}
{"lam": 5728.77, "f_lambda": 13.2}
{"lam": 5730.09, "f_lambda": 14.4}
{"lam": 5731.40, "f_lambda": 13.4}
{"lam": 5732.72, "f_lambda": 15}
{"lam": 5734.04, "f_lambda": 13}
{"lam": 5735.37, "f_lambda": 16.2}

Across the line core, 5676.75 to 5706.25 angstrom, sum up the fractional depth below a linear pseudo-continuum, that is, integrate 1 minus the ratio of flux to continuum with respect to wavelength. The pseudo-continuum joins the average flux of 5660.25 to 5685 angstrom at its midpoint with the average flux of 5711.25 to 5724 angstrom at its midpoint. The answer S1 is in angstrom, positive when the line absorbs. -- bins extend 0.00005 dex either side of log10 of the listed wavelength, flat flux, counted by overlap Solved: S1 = 1.0 angstrom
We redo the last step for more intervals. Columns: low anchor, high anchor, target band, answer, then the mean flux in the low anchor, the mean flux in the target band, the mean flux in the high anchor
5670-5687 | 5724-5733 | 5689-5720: 2.1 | 13.8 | 12.8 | 13.8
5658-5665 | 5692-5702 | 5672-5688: -1.6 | 11.7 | 13.7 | 13.1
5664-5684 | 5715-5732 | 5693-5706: 0.8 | 13.9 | 12.9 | 13.6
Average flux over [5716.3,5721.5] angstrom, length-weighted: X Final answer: 13.9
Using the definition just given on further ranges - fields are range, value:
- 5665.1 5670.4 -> 14.5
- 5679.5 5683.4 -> 11.9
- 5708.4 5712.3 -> 12.9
